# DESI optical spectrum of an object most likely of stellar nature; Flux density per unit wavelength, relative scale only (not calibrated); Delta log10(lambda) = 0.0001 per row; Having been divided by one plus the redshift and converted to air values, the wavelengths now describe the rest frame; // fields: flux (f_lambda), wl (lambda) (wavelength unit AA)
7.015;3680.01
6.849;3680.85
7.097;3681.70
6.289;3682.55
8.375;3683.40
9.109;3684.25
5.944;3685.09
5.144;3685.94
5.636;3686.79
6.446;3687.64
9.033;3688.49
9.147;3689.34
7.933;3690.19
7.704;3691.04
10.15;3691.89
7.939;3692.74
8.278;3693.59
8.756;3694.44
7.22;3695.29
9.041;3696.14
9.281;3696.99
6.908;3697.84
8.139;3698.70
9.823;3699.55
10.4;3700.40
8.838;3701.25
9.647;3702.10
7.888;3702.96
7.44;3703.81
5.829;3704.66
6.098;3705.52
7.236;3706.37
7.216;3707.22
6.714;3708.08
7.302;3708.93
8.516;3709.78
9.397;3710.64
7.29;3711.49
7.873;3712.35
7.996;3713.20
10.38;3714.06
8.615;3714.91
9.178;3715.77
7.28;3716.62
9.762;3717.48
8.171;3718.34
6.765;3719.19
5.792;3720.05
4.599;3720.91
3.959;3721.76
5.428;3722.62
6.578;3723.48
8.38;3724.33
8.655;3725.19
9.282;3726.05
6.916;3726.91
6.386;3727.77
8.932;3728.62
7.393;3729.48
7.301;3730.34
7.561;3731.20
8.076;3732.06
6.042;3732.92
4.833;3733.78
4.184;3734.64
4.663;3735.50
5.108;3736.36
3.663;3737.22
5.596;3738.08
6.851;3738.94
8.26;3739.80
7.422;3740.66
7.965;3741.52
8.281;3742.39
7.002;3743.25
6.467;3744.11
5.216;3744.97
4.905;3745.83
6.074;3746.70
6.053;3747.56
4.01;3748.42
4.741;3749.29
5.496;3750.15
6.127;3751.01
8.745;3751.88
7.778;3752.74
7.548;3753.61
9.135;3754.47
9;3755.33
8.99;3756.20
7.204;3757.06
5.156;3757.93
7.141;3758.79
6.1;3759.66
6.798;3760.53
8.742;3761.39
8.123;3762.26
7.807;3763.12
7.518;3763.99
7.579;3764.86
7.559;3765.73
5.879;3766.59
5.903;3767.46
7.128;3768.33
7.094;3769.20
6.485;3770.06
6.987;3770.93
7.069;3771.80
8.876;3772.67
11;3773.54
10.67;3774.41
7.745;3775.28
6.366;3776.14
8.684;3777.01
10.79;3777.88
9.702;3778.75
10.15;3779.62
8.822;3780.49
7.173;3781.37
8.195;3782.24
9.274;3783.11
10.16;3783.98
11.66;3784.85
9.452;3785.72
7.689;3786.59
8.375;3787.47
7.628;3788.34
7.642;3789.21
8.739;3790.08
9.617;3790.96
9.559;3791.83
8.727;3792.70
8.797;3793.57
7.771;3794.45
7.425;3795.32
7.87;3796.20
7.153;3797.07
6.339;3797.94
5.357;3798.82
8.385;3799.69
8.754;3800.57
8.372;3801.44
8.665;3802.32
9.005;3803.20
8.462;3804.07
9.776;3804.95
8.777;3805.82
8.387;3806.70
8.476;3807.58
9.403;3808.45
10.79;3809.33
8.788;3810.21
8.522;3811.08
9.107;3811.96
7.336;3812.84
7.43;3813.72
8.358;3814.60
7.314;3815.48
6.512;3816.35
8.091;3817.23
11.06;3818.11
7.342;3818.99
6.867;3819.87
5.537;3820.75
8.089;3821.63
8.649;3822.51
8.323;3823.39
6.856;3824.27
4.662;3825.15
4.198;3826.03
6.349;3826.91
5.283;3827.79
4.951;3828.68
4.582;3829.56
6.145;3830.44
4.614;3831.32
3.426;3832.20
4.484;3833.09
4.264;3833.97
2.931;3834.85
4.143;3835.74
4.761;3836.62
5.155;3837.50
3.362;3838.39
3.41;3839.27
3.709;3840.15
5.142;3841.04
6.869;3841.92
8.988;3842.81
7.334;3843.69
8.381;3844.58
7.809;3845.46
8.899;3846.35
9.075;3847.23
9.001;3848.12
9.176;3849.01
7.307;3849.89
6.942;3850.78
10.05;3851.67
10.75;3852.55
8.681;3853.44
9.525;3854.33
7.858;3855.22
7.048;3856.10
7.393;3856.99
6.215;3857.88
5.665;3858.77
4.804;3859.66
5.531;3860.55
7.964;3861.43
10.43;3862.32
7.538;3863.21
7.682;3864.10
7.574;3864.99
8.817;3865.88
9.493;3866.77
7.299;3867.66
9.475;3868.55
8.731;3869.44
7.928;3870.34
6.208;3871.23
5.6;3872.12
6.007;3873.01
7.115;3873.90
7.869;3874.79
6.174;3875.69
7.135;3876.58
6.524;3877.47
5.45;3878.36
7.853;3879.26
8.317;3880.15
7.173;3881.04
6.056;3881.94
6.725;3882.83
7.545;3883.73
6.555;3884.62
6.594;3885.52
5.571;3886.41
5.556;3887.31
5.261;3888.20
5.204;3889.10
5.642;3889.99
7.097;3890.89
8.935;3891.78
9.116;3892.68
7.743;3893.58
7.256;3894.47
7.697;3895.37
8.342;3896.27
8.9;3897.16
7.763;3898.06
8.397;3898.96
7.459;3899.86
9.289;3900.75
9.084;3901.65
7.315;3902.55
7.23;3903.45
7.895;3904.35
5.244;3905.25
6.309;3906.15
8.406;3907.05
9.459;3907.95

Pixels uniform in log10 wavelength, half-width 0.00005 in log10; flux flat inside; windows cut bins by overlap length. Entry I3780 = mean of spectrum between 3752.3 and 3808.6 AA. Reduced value 8.19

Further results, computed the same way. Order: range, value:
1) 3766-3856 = 7.62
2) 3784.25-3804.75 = 8.35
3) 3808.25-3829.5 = 7.41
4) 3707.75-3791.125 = 7.47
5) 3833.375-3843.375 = 4.83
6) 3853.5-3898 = 7.25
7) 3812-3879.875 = 6.93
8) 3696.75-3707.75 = 8.02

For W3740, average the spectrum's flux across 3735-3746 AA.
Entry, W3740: 6.28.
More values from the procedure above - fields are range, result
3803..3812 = 9.05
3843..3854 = 8.64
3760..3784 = 8.11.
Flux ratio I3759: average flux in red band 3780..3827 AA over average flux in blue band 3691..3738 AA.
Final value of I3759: 1.1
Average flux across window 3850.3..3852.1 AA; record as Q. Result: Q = 8.43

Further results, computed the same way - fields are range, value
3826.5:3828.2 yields 5.82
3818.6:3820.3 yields 7.1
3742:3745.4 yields 6.74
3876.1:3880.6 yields 7.06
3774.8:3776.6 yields 7.2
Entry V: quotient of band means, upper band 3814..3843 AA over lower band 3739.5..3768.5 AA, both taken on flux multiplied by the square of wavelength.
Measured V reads 0.9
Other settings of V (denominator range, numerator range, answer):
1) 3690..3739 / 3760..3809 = 1.15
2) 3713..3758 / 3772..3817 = 1.28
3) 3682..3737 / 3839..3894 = 1.06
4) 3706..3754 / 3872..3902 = 1.12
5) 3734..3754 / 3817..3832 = 1.10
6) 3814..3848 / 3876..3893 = 1.11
